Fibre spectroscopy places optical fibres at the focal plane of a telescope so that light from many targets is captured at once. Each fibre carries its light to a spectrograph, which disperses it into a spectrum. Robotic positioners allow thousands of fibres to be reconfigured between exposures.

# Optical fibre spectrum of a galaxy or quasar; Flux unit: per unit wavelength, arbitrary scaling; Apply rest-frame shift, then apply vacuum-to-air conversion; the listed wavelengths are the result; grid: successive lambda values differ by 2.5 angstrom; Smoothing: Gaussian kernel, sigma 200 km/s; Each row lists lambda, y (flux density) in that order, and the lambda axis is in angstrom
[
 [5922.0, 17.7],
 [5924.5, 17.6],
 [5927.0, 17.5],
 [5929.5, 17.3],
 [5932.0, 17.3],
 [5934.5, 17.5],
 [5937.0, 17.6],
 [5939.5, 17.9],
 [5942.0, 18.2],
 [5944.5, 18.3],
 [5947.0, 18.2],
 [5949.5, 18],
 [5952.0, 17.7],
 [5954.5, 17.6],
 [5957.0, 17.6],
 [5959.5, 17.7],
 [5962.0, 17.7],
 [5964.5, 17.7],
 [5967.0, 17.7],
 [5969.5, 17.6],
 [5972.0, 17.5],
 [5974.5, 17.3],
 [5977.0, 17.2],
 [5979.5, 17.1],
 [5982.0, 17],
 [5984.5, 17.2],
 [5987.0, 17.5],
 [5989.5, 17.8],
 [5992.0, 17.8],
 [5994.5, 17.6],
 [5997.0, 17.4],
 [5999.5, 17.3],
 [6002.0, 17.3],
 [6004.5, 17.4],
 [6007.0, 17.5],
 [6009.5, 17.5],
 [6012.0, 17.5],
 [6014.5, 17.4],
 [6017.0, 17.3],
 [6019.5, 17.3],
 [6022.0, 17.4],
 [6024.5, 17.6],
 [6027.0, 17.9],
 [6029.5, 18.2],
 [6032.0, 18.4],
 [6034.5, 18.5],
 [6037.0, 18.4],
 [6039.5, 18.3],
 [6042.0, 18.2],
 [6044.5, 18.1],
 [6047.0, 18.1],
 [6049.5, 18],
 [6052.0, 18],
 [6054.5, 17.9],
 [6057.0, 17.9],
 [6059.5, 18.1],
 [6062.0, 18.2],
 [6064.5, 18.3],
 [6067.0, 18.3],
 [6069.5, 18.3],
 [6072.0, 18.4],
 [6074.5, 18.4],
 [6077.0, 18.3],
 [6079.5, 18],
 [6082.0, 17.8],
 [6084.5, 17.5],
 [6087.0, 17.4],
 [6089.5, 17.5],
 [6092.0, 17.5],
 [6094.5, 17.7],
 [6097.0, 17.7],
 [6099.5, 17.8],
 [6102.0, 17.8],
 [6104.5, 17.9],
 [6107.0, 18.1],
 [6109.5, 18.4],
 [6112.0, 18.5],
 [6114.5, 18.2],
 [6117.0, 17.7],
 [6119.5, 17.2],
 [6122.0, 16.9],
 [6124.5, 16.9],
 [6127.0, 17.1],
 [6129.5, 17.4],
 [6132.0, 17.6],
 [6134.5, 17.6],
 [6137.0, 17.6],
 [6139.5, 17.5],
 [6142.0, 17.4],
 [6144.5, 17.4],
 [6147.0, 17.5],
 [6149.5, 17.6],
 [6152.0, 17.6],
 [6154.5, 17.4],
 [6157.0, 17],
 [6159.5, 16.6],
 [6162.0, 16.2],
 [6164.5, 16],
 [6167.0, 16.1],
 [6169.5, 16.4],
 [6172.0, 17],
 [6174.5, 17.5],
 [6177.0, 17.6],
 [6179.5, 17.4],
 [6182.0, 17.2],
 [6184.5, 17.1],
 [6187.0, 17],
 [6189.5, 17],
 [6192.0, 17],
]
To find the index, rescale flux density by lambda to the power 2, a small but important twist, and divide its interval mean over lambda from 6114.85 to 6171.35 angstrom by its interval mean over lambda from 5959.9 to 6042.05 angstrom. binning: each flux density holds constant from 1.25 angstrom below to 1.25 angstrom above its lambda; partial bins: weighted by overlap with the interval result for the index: 1.02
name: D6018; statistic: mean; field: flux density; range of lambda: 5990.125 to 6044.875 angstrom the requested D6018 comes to 17.7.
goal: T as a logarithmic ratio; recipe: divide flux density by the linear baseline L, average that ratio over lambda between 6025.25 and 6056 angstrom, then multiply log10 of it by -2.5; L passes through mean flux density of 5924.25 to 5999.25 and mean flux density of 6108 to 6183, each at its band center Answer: -0.04 mag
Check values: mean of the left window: 17.6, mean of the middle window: 18.2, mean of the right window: 17.3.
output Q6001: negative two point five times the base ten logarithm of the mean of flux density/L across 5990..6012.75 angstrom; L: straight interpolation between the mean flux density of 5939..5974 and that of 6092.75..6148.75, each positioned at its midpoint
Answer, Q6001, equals 0.02 mag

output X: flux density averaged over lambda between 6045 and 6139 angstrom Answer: 17.8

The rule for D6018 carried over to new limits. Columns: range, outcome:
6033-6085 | 18.2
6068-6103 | 17.9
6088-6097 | 17.6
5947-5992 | 17.6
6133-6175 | 17.1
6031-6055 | 18.2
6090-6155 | 17.6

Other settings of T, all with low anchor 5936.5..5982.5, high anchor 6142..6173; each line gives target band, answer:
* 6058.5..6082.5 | -0.06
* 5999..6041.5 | -0.02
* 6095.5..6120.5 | -0.05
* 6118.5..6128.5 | 0.00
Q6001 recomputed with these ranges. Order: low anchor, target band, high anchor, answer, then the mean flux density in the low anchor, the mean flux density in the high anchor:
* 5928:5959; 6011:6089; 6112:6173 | -0.032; 17.8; 17.2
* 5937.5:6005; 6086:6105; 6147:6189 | -0.027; 17.6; 17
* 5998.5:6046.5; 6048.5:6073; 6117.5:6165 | -0.033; 17.8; 17.2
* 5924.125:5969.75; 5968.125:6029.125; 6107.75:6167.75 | 0.011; 17.7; 17.3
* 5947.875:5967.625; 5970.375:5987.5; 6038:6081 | 0.035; 17.7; 18.2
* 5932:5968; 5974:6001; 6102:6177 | 0.020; 17.8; 17.3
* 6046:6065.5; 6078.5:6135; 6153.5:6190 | -0.007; 18.1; 16.9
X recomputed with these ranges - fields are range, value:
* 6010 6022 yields 17.4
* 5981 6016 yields 17.4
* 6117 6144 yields 17.3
